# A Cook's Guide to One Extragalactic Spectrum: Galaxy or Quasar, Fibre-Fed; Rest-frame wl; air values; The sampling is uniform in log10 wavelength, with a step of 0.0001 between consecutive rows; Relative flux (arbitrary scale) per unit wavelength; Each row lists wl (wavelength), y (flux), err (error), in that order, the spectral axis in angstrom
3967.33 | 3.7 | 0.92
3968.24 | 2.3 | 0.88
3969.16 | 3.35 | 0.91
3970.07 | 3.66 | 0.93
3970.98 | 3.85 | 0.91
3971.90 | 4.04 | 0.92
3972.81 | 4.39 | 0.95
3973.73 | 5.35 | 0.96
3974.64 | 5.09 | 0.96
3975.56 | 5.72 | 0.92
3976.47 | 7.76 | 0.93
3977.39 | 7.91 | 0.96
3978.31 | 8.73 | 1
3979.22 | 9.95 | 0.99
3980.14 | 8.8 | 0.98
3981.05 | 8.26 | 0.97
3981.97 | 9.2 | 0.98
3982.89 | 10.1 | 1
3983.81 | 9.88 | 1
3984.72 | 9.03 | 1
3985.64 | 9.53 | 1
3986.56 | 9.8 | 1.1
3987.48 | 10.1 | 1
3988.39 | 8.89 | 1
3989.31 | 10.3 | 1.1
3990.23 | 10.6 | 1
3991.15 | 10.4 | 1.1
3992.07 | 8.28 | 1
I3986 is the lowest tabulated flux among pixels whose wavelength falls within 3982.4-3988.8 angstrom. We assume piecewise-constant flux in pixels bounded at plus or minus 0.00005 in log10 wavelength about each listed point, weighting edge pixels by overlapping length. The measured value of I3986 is 8.89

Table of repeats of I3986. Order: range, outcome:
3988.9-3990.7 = 10.3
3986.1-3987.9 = 9.8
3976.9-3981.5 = 7.91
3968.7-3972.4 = 3.35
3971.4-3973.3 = 4.04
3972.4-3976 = 4.39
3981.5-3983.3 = 9.2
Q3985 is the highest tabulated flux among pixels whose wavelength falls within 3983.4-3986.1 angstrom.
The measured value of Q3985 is 9.88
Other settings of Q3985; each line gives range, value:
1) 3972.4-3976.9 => 7.76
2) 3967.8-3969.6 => 3.35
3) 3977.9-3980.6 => 9.95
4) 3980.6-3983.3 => 10.1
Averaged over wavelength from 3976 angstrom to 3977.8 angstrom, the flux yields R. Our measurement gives 7.82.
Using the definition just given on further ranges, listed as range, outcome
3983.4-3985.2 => 9.47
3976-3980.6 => 8.63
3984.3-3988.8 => 9.48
